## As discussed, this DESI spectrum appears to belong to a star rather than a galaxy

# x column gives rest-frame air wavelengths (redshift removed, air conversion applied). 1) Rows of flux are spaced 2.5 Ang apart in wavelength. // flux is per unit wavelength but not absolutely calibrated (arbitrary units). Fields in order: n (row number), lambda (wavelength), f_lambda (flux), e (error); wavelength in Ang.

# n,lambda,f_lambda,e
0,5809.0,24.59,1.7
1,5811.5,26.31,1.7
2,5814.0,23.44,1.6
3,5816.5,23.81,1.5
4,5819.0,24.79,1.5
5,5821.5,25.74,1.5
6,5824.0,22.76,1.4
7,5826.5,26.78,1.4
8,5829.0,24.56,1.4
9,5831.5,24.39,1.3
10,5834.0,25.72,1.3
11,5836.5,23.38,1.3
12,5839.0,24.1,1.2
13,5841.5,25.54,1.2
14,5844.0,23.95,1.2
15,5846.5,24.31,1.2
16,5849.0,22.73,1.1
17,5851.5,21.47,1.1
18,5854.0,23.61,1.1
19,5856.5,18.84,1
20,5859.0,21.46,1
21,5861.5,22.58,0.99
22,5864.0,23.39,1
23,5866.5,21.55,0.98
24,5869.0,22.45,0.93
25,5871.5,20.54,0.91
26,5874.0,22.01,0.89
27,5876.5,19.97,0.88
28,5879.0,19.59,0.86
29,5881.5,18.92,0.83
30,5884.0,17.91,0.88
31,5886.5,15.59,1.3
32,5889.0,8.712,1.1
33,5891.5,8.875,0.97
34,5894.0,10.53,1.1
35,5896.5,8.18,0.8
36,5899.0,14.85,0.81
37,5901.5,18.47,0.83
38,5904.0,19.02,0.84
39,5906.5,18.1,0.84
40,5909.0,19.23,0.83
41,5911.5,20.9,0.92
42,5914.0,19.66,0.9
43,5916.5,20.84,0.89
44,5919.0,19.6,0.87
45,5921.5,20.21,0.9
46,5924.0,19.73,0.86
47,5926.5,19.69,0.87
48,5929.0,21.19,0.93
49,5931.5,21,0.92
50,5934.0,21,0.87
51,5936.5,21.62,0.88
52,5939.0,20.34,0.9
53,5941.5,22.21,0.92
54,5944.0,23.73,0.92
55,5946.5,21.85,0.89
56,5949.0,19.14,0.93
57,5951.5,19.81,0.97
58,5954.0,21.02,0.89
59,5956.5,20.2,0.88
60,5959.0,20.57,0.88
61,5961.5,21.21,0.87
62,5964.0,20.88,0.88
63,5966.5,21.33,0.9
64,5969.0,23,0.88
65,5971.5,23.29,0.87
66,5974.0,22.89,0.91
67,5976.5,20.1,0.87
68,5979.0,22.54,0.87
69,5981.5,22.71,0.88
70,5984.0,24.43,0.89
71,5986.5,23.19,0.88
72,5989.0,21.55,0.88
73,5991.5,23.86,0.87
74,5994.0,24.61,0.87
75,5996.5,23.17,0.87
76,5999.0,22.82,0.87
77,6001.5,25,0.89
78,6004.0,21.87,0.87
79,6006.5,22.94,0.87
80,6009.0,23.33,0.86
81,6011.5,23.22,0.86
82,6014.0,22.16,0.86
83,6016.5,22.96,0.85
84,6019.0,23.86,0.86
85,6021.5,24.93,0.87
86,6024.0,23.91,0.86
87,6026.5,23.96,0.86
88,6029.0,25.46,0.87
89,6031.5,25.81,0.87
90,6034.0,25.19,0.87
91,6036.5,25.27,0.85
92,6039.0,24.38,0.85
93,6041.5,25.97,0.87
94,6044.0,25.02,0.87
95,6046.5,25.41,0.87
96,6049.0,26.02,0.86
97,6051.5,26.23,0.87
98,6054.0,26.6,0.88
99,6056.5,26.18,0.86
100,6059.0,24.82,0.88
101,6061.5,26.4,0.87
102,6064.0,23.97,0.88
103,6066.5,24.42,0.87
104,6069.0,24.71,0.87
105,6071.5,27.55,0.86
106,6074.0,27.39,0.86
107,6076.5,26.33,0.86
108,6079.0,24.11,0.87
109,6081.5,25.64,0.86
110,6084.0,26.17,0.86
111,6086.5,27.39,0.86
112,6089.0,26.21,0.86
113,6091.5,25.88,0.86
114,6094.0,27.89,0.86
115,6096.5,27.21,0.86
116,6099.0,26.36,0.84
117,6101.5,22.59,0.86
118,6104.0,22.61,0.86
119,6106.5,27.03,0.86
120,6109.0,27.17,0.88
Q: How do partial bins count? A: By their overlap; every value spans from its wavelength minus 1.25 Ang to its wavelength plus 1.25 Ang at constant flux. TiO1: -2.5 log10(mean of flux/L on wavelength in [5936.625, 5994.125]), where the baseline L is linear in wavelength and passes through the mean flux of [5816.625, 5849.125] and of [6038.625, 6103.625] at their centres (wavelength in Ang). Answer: 0.16 mag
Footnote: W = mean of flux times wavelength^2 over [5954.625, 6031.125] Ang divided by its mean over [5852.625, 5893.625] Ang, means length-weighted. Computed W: 1.3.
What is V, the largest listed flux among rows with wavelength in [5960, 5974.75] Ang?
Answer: 23.29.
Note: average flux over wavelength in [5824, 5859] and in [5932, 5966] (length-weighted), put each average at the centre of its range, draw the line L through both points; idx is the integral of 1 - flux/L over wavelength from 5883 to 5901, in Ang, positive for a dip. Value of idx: 8.2 Ang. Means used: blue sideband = 23.7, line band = 12.3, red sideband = 21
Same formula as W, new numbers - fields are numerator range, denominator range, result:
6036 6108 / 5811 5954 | 1.33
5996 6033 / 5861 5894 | 1.36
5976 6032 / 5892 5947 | 1.27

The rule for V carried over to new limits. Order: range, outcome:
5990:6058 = 26.6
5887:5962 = 23.73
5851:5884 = 23.61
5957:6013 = 25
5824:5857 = 26.78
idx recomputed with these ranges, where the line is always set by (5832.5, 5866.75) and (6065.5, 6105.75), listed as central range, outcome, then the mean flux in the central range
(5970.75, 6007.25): 2.5 Ang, 23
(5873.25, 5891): 4.9 Ang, 17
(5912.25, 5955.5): 6.0 Ang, 20.7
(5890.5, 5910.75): 7.5 Ang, 14.9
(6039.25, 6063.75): -0.3 Ang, 25.7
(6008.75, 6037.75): 1.0 Ang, 24.2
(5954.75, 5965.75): 1.6 Ang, 20.8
